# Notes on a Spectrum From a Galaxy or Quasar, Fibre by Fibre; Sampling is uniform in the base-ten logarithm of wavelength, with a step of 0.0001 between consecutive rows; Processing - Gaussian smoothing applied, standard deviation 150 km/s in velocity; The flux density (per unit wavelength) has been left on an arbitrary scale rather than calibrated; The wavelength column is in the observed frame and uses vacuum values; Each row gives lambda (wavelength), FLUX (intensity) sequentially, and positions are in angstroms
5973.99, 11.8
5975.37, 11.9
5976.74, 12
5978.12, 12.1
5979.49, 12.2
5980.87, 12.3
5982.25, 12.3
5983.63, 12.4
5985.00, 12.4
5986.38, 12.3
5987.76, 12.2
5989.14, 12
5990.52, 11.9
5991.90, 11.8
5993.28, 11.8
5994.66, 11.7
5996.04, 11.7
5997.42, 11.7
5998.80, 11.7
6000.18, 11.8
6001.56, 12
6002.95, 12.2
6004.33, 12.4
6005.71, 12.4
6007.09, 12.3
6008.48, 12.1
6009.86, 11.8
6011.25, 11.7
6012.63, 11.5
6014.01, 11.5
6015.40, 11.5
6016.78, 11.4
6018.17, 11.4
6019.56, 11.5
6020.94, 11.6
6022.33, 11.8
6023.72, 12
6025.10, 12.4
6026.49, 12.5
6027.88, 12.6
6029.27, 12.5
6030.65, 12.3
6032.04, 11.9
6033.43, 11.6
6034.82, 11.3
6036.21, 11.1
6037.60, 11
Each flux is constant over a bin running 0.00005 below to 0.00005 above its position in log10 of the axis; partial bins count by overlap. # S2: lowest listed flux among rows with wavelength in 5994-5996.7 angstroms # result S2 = 11.7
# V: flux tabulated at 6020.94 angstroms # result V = 11.6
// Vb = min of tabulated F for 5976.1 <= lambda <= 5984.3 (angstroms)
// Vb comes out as 12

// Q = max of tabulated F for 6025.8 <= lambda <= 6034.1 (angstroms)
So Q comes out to 12.6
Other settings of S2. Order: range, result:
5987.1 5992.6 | 11.8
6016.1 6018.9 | 11.4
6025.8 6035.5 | 11.3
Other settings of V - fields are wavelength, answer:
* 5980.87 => 12.3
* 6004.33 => 12.4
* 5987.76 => 12.2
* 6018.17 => 11.4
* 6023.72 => 12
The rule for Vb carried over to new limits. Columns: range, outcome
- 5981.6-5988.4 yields 12.2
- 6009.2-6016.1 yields 11.5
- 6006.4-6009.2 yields 12.1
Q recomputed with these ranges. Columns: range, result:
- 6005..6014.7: 12.4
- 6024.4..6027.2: 12.5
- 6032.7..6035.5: 11.6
